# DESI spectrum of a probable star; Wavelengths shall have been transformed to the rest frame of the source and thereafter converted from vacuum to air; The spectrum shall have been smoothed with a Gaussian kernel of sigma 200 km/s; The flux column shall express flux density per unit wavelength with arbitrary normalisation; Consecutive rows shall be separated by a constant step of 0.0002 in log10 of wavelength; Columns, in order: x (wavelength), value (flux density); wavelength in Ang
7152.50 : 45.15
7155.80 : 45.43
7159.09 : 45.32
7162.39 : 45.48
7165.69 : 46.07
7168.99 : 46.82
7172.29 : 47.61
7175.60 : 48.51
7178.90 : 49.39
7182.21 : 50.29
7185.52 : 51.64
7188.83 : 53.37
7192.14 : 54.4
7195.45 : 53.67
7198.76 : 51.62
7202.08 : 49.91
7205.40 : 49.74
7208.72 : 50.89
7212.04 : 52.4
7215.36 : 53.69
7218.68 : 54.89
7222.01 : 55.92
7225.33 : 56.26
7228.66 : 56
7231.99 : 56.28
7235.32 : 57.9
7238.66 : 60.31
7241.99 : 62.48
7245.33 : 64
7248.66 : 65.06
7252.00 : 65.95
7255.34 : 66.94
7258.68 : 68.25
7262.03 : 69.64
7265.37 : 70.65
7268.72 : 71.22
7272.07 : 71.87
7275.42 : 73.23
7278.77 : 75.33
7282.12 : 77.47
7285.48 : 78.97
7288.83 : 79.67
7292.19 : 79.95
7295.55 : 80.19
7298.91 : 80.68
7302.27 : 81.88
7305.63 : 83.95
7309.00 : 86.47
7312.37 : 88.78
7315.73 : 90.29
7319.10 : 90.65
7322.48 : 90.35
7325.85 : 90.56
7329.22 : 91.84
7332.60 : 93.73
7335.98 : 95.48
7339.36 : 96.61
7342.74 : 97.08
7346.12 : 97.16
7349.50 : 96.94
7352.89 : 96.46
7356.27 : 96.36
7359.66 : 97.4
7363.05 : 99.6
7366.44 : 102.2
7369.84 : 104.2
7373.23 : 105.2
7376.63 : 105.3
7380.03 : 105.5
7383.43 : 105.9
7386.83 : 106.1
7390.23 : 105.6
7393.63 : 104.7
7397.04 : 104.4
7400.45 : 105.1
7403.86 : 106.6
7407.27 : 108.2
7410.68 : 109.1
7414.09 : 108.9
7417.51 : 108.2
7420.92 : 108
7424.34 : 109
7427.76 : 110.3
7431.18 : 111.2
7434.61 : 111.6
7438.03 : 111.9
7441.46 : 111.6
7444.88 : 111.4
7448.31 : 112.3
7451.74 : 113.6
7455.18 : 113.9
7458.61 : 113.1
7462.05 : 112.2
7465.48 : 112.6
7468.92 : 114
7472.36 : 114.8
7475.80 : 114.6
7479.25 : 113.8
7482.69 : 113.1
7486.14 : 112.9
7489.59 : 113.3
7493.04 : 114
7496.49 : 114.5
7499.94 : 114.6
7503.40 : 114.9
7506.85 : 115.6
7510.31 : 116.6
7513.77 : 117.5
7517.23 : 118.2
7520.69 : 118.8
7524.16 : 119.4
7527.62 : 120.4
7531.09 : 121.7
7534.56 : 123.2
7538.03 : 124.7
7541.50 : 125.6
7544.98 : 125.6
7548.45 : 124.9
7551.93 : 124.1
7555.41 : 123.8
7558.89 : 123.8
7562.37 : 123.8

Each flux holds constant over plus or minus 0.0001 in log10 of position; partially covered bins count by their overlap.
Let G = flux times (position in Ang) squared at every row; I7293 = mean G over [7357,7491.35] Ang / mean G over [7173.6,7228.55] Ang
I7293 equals 2.2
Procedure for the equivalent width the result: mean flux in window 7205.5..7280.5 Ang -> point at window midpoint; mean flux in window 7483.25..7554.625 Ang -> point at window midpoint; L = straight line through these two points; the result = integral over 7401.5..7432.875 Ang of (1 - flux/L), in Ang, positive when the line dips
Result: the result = -3.4 Ang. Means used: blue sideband 62.5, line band 109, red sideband 119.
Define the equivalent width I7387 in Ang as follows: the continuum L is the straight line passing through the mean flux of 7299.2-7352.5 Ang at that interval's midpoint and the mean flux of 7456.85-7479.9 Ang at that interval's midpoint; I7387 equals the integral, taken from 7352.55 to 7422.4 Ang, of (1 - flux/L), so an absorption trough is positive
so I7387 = -2.5 Ang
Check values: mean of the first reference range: 91.3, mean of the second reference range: 114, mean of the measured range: 105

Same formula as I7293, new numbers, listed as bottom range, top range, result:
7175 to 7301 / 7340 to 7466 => 1.78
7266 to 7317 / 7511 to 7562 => 1.64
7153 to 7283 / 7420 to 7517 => 2.11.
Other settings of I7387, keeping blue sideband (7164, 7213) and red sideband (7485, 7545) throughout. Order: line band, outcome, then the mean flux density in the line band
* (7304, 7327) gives -3.6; 88.7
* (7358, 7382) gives -4.0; 103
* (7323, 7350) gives -4.5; 94.7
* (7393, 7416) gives -2.8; 107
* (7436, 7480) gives -2.8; 113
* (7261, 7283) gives -1.6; 72.7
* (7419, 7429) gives -1.0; 109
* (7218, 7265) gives -0.2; 61.8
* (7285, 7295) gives -1.1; 79.7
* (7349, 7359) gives -1.4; 96.6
